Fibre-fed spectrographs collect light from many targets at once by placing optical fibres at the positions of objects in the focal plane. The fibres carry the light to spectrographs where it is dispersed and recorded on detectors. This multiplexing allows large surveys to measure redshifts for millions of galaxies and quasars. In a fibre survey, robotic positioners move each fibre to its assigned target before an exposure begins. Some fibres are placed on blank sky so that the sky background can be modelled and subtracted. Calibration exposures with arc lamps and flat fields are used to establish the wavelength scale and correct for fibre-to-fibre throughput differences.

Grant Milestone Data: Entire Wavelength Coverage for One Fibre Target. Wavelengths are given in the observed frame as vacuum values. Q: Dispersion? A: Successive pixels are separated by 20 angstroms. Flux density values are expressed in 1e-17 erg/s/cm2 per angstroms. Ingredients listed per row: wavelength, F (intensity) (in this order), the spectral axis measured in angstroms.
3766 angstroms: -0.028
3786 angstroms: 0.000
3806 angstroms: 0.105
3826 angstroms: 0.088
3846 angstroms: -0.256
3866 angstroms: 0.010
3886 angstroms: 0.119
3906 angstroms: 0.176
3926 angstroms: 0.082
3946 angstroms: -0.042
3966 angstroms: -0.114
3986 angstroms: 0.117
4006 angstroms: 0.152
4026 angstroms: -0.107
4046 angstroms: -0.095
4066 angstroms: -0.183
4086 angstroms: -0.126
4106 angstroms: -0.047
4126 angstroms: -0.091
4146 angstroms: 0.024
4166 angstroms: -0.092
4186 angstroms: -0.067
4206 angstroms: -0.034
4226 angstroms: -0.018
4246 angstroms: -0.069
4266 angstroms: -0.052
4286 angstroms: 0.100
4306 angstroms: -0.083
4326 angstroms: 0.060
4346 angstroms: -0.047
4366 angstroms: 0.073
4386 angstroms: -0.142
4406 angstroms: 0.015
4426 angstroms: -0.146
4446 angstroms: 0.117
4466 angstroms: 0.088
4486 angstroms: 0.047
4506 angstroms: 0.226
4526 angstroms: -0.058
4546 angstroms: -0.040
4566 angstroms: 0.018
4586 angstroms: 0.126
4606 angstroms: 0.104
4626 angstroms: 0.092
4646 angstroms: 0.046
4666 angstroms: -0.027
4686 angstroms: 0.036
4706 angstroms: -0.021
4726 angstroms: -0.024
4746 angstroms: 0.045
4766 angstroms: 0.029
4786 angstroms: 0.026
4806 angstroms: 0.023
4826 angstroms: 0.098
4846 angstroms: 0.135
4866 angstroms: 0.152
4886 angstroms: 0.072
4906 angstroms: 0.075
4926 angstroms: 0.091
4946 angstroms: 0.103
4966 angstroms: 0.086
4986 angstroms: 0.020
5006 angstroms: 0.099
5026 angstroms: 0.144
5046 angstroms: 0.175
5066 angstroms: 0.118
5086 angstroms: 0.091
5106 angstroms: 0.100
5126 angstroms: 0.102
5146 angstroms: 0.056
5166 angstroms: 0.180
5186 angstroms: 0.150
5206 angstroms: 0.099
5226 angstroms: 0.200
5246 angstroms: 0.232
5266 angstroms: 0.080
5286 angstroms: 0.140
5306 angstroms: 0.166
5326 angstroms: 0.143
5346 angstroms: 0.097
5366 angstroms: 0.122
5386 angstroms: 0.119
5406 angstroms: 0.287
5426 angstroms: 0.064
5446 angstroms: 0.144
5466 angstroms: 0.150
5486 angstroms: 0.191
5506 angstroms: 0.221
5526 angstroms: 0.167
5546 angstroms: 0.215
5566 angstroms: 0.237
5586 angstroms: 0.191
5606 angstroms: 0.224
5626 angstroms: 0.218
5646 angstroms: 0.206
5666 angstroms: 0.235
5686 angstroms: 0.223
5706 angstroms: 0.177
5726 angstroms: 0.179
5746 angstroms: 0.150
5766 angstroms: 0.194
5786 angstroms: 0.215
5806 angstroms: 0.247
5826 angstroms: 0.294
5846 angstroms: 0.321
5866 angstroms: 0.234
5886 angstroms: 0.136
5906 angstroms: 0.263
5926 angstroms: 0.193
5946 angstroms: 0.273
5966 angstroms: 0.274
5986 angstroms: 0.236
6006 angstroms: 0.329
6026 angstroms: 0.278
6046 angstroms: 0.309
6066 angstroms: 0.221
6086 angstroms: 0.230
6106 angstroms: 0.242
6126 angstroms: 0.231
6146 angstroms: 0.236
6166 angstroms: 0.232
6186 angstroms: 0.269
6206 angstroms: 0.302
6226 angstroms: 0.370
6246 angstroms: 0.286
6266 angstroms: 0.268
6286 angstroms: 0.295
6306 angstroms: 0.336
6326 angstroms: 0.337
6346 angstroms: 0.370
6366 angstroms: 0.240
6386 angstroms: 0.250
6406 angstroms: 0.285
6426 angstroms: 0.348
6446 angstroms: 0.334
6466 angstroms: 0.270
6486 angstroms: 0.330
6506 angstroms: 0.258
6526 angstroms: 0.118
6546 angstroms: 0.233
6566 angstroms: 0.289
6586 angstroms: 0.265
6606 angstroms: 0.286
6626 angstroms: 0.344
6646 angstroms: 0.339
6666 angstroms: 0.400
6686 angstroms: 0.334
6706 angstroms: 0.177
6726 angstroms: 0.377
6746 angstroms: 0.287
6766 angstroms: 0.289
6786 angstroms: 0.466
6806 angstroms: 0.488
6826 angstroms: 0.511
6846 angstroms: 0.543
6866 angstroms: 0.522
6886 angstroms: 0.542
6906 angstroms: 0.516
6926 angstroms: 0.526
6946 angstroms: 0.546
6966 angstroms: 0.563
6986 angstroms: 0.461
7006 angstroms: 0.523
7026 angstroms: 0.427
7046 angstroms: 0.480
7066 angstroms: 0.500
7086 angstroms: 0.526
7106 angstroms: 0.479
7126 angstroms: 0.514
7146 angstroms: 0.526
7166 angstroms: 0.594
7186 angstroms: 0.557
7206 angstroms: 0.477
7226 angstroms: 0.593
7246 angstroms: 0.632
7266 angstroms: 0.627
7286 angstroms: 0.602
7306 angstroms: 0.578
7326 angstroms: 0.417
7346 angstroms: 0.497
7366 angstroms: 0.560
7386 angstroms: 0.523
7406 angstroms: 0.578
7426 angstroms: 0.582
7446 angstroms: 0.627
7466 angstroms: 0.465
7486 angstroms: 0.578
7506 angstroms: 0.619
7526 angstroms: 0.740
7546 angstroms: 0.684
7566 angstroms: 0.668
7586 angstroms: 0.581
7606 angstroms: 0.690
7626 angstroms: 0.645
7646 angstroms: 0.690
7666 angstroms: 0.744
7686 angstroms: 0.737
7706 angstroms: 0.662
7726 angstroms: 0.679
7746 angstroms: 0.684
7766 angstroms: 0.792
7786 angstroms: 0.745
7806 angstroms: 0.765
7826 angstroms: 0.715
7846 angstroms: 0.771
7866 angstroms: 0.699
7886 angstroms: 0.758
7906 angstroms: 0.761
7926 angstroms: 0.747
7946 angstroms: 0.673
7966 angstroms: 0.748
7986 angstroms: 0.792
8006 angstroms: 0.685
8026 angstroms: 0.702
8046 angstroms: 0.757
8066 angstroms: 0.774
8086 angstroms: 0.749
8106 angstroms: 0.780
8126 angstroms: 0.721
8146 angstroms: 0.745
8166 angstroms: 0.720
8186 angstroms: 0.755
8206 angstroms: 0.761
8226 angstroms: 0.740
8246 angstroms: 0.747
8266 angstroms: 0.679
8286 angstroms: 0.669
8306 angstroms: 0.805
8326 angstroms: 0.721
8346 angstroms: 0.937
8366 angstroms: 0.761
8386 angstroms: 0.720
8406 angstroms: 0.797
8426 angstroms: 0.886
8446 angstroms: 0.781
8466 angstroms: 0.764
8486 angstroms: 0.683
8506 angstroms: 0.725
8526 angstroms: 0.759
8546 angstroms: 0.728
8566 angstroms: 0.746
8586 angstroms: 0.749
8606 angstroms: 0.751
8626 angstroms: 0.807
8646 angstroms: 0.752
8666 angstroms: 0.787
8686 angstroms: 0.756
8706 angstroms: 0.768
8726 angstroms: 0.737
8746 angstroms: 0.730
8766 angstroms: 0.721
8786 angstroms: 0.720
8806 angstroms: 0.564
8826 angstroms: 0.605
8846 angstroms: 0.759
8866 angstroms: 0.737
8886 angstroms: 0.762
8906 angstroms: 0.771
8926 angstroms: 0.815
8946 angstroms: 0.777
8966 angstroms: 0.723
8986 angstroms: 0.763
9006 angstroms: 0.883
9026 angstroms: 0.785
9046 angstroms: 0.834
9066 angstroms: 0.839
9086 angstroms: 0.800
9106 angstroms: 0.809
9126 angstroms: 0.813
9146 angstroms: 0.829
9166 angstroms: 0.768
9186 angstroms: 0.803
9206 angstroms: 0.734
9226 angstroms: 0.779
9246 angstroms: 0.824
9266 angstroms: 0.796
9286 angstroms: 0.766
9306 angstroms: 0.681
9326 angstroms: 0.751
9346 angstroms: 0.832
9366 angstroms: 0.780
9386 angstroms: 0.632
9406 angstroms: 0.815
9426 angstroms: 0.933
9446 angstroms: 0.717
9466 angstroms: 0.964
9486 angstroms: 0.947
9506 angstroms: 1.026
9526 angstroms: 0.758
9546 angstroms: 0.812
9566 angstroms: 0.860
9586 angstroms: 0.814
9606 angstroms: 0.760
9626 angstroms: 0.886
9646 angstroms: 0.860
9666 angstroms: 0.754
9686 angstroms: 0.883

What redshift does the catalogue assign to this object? 0.70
